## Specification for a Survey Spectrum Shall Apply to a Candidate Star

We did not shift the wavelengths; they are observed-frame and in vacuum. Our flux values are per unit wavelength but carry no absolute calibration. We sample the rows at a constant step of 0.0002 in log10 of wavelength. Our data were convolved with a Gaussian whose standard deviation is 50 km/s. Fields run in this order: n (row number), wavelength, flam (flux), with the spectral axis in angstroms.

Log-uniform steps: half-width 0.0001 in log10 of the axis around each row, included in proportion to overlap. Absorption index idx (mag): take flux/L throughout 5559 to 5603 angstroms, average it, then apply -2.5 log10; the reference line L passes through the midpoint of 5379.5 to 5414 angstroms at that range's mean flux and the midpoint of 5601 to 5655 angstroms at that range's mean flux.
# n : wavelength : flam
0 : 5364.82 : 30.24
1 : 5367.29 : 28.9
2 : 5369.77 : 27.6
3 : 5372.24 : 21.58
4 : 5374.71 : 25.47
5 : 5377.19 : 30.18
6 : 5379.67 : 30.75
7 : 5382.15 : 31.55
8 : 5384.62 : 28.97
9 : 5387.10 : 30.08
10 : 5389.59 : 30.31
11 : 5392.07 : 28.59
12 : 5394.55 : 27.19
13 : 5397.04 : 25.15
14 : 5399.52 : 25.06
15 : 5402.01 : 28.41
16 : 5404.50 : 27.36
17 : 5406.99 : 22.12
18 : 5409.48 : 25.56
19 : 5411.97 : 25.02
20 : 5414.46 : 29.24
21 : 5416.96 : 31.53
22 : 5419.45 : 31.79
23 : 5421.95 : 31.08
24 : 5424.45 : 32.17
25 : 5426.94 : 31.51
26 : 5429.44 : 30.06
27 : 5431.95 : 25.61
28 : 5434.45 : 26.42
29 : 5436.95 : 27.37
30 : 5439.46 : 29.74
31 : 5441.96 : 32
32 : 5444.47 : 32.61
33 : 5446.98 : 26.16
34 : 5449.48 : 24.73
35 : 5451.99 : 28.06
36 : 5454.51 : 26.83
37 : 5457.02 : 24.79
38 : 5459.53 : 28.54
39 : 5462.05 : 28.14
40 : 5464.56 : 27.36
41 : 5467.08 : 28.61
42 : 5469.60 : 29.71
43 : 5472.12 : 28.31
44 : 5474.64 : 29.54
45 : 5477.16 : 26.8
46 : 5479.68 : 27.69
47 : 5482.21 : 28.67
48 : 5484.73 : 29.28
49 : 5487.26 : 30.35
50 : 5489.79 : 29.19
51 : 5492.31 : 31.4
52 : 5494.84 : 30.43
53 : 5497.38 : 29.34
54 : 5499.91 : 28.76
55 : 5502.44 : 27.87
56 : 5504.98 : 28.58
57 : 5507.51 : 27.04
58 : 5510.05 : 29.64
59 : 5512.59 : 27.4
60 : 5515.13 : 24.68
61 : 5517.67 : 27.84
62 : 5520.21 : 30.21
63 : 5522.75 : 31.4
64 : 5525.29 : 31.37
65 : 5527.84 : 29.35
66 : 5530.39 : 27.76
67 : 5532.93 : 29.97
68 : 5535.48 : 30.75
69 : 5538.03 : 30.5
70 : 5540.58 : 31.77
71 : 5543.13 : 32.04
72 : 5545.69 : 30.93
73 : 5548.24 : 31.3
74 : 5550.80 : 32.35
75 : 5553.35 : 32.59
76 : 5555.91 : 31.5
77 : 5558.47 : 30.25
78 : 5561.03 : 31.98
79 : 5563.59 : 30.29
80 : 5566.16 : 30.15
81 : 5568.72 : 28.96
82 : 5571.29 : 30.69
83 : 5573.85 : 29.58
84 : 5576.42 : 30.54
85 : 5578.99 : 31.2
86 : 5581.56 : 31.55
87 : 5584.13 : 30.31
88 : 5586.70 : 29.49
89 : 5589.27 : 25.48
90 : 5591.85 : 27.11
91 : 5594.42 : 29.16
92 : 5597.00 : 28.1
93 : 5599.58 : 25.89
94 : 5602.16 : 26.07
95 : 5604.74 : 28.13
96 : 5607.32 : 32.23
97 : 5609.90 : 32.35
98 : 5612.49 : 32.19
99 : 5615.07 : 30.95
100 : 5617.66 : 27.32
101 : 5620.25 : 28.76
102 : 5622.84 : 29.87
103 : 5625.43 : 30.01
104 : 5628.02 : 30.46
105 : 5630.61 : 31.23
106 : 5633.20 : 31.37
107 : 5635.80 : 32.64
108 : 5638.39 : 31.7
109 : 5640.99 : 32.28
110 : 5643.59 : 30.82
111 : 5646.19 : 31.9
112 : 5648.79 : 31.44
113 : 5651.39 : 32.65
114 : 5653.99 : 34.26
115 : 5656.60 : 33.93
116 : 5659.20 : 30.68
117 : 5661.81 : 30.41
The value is 0.03 mag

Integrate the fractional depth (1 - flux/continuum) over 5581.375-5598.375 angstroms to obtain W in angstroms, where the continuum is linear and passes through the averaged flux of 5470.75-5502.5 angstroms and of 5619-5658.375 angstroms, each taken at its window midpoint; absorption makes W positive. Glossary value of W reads 1.2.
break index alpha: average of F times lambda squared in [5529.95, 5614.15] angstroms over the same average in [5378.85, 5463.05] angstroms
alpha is 1.12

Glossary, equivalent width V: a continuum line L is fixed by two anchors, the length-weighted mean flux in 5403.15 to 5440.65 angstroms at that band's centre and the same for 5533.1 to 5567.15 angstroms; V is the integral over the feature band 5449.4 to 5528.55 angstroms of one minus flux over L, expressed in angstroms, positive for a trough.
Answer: 3.6 angstroms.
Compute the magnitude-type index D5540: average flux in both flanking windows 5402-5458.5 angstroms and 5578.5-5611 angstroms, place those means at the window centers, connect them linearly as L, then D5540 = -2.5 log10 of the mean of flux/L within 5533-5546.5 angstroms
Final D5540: -0.09 mag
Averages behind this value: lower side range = 28.3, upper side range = 28.9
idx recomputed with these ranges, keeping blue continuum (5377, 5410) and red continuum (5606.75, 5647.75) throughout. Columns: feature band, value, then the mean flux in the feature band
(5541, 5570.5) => -0.04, 31.1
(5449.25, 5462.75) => 0.07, 26.9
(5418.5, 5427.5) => -0.12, 31.7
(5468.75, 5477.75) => 0.01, 28.7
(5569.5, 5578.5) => 0.00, 30.3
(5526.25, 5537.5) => 0.01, 29.6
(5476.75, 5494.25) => 0.00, 29.2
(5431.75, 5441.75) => 0.02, 28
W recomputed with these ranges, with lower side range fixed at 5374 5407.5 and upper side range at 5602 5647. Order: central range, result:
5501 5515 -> 0.7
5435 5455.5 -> 0.2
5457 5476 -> 0.4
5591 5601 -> 0.9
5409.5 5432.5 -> -1.0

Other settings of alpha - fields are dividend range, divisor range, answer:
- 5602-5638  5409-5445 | 1.11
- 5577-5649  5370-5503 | 1.13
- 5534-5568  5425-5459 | 1.15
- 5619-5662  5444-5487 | 1.20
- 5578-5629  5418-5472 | 1.08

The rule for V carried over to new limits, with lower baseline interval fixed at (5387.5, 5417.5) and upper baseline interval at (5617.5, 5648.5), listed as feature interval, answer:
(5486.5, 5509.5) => -0.45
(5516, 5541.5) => -0.73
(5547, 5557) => -0.82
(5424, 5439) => -0.63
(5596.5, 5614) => 0.60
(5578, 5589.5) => 0.04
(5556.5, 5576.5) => -0.38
